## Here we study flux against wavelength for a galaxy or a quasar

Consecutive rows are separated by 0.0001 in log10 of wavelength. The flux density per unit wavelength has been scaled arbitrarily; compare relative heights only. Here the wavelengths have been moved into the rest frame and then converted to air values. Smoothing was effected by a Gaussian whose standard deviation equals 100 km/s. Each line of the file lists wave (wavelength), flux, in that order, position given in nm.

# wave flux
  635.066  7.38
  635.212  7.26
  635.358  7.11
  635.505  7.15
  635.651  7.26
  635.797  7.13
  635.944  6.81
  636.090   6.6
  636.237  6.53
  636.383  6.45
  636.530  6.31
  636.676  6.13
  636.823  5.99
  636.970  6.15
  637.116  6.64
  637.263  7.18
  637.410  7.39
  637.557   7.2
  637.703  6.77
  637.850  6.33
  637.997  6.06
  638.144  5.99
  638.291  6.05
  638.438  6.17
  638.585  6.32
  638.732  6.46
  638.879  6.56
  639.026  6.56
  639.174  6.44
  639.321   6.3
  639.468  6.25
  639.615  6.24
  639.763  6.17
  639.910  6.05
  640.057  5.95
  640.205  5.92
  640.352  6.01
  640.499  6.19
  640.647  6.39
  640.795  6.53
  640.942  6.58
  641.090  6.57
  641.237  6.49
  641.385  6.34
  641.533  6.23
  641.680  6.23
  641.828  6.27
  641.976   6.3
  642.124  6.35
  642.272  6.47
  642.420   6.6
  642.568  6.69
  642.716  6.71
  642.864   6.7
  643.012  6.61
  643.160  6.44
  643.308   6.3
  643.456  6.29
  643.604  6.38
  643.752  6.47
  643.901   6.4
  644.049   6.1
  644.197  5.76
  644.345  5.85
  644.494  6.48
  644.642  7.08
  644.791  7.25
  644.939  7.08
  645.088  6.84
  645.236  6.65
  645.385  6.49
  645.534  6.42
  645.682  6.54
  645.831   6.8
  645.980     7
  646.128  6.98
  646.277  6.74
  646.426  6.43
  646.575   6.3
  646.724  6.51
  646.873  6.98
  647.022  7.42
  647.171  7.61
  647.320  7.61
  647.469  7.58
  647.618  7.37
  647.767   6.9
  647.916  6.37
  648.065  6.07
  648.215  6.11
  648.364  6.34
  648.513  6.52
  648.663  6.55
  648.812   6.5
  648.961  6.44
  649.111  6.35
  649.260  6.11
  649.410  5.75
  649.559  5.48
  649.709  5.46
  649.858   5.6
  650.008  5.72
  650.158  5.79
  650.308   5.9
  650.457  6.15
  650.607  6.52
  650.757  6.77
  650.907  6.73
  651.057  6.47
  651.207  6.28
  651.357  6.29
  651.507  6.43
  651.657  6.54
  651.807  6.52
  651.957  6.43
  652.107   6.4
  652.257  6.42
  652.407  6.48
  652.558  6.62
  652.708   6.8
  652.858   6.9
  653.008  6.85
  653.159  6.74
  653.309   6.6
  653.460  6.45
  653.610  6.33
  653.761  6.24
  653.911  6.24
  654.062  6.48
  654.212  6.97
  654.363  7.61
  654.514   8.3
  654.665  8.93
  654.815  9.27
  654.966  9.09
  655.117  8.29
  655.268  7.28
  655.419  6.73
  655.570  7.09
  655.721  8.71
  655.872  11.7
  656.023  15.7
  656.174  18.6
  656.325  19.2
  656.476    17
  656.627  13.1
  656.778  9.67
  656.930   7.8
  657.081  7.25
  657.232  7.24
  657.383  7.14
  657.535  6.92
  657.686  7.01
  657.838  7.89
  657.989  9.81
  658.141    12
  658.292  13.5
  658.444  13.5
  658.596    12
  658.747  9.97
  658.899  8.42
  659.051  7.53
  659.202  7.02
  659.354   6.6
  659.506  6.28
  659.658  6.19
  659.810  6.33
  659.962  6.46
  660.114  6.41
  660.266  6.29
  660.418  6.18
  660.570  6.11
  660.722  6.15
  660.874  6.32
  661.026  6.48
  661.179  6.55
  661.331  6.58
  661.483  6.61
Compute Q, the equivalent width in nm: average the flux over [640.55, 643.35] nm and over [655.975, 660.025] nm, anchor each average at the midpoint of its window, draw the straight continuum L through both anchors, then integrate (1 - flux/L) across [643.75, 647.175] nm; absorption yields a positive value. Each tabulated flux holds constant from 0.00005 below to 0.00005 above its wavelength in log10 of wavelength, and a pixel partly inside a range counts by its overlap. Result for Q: 0.27 nm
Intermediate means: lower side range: 6.46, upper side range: 9.97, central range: 6.66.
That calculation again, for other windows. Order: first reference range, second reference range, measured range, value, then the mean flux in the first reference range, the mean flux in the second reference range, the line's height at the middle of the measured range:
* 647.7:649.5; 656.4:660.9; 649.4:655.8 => 0.38 nm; 6.33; 8.49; 7.19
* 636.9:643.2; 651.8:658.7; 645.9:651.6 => 0.99 nm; 6.41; 8.94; 7.86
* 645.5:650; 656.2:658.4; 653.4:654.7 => 0.32 nm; 6.55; 10.6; 9.24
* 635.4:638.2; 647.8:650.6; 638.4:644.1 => 0.07 nm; 6.64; 6.09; 6.45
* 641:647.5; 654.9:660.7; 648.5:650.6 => 0.45 nm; 6.62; 9.28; 7.66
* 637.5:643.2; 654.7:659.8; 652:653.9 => 0.51 nm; 6.37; 9.81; 8.93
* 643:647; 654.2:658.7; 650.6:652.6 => 0.50 nm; 6.57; 10.2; 8.68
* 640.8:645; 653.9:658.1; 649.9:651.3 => 0.35 nm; 6.47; 9.61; 8.31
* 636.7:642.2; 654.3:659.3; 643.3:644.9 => 0.20 nm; 6.36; 10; 7.35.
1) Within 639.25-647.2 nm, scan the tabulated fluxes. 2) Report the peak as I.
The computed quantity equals 7.61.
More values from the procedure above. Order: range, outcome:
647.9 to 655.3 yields 9.27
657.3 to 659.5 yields 13.5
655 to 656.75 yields 19.2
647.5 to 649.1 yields 7.37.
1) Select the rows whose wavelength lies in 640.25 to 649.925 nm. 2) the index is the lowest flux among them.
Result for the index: 5.46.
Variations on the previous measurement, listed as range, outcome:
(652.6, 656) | 6.24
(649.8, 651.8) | 5.6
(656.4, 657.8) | 6.92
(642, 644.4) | 5.76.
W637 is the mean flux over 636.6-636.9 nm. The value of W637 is 6.06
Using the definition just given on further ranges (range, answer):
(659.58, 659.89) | 6.26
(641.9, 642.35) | 6.37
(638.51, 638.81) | 6.4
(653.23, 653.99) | 6.37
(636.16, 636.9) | 6.28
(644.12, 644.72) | 6.3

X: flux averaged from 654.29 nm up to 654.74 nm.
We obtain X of 8.28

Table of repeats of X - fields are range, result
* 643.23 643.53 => 6.3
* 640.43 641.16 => 6.45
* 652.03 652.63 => 6.48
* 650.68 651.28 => 6.56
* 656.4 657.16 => 11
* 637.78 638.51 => 6.12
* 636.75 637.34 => 6.49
